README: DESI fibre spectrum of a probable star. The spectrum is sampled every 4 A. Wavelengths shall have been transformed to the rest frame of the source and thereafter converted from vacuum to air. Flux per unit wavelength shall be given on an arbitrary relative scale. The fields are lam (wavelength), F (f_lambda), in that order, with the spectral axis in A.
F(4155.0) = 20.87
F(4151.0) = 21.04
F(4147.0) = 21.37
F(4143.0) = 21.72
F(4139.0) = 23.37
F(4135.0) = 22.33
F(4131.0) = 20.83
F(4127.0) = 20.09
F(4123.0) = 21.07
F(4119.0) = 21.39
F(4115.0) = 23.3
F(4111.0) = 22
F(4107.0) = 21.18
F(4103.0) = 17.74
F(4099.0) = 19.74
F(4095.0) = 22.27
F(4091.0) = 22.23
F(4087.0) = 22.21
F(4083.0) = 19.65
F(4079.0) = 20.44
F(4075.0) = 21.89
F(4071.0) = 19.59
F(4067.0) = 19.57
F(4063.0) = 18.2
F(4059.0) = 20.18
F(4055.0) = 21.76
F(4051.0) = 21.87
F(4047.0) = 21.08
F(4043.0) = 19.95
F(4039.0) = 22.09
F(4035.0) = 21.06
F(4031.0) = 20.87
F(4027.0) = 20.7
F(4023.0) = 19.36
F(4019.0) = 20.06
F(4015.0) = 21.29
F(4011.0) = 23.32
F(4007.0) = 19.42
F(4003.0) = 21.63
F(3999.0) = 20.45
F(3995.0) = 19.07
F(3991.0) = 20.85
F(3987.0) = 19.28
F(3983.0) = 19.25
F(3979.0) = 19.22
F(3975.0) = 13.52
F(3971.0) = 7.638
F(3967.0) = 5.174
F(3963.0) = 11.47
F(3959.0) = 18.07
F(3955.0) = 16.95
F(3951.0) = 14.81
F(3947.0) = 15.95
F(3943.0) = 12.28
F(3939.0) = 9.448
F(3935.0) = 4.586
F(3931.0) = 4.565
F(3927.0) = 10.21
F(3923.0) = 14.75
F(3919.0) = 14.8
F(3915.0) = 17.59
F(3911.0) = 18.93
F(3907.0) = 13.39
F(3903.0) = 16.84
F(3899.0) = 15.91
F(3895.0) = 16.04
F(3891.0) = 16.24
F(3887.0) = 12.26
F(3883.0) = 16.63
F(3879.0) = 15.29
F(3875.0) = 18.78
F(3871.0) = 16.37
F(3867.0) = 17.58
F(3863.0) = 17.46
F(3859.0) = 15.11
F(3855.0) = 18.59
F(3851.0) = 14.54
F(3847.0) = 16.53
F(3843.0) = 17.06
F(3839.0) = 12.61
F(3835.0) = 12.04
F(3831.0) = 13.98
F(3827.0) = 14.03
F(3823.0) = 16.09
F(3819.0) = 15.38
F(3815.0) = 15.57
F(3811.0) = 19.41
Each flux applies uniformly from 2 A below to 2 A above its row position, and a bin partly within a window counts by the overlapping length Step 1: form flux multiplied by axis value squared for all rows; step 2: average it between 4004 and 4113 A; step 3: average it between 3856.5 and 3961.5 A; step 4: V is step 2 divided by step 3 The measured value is 1.53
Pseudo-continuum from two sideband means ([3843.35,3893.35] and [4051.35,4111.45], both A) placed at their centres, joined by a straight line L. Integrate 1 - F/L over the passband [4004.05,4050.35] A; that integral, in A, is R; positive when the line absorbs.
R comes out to -3.3 A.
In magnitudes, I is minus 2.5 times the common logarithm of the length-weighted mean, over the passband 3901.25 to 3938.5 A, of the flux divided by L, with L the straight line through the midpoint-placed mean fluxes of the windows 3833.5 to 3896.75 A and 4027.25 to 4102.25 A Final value 0.32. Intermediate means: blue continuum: 15.8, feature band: 12.7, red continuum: 20.8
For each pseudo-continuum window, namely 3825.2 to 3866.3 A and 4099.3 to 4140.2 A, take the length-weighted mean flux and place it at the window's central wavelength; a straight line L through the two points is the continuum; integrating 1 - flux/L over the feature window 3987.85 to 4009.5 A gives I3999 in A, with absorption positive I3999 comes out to -2.0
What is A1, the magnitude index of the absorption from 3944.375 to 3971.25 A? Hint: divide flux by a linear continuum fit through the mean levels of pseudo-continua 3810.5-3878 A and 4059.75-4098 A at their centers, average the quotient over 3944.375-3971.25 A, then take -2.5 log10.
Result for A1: 0.35 mag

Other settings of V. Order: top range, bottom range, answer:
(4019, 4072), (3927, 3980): 1.84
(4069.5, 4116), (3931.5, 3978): 1.91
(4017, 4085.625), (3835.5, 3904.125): 1.40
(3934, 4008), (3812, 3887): 1.04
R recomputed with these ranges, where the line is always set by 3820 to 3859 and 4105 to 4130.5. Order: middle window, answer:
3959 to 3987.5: 7.1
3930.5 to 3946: 7.9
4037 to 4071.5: -0.9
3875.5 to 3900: 0.9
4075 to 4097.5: -0.7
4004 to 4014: -1.3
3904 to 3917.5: 0.1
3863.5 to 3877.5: -1.5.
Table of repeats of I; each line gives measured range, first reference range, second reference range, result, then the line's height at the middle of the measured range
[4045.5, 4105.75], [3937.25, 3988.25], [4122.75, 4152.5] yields -0.10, 18.9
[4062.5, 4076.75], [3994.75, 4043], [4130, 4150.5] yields 0.07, 21.3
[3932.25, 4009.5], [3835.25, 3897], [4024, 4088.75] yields 0.23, 18.6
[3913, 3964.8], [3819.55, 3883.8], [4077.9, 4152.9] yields 0.35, 17.6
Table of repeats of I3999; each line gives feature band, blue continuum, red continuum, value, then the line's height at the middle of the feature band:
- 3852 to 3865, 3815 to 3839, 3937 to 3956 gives -2.5 A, 14.1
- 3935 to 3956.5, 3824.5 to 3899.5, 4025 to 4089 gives 5.9 A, 17.8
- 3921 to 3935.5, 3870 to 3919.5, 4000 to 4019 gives 7.1 A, 17.6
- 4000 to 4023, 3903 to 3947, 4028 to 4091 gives -4.1 A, 17.8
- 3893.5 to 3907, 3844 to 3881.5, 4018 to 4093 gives 1.3 A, 17.5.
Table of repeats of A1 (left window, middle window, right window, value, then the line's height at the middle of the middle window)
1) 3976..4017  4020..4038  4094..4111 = -0.02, 20.2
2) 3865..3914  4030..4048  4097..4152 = -0.09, 19.4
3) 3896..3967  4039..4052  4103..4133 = -0.16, 18.1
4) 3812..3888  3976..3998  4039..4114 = -0.03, 18.7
